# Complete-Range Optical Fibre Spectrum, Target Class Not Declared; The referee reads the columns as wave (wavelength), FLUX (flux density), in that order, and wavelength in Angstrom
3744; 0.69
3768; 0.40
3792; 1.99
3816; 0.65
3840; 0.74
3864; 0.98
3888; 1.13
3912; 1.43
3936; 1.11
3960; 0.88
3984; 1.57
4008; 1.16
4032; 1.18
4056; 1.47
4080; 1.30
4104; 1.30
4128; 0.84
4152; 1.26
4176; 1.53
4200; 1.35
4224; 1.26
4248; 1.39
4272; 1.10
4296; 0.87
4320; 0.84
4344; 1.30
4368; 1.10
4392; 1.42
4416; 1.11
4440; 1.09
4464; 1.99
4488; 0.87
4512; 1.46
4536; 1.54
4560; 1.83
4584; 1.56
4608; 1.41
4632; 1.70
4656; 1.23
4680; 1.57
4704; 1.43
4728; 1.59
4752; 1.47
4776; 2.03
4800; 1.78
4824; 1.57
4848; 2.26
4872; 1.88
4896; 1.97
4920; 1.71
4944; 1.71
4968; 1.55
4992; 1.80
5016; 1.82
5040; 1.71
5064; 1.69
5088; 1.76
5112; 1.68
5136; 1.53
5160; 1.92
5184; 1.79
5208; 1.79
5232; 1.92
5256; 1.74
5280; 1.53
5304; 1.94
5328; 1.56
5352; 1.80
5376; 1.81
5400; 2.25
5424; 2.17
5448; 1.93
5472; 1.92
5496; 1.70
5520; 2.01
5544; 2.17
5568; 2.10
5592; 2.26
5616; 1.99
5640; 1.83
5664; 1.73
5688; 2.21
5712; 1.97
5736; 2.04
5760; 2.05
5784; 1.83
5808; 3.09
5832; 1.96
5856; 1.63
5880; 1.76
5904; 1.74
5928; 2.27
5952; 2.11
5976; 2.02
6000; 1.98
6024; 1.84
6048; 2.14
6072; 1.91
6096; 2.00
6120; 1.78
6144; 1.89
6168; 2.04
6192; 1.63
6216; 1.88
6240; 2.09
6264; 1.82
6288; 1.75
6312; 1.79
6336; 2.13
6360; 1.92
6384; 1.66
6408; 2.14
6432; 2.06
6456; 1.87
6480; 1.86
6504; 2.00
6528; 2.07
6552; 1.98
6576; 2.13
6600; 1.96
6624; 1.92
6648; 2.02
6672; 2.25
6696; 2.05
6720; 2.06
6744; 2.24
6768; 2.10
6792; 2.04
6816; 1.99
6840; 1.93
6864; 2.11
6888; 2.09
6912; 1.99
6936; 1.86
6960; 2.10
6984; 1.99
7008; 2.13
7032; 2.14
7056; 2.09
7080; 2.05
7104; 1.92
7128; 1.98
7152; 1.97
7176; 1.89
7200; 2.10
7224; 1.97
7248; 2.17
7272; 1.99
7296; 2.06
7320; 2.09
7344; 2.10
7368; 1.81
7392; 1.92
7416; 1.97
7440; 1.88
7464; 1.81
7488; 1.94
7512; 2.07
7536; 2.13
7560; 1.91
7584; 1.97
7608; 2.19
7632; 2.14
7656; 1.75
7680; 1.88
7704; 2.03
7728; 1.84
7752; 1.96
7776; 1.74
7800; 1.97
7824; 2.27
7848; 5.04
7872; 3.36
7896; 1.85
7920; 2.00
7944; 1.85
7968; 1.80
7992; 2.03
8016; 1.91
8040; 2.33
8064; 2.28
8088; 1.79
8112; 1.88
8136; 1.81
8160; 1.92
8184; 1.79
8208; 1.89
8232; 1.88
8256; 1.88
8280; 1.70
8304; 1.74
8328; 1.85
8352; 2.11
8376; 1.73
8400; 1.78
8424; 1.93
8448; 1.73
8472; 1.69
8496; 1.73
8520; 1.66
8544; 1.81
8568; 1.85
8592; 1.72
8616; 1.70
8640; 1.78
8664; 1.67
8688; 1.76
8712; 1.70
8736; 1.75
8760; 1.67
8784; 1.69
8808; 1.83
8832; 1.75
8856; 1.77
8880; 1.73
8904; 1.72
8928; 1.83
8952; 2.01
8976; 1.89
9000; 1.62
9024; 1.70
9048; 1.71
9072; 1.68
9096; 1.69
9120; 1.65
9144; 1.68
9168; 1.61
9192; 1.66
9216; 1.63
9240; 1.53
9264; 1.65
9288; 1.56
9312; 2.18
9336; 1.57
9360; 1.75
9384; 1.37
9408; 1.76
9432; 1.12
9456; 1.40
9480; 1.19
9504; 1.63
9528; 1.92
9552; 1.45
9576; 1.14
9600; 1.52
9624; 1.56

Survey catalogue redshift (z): 0.20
